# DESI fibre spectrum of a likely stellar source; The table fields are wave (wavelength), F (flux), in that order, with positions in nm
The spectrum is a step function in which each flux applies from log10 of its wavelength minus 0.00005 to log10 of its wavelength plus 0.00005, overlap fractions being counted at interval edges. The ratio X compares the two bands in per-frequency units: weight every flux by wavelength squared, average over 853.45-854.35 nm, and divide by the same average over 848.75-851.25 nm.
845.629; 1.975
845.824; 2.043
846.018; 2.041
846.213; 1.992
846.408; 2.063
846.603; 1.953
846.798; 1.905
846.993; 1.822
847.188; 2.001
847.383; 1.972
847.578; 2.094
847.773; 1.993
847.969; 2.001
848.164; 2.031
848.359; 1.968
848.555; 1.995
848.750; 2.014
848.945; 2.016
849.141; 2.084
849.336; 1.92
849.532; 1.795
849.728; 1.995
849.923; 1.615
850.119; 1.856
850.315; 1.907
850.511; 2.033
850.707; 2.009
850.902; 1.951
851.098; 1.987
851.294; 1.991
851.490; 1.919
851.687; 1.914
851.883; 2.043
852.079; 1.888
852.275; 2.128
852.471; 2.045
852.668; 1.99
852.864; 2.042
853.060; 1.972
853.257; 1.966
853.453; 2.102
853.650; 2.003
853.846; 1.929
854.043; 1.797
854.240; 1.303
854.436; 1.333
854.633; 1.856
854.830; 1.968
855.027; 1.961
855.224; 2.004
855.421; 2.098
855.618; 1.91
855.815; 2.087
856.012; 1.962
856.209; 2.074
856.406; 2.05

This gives 0.93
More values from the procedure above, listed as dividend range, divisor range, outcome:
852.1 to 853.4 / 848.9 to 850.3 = 1.07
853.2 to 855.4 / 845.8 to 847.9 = 0.94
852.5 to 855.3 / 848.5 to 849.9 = 0.97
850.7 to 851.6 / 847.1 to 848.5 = 0.99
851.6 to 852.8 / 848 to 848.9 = 1.01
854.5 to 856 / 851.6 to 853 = 0.99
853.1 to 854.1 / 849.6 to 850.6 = 1.06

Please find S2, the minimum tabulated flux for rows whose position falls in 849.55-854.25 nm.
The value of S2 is 1.303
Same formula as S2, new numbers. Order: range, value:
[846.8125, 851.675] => 1.615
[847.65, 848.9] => 1.968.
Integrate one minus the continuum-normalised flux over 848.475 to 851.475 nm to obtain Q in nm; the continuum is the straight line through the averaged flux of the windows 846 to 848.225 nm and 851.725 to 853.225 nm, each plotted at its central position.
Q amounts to 0.08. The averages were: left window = 1.99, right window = 2.01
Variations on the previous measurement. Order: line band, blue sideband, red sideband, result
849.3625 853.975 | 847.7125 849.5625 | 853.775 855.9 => -0.11 nm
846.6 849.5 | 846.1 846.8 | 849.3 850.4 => -0.09 nm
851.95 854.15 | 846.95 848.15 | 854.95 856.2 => 0.02 nm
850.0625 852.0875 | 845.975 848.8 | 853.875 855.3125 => -0.10 nm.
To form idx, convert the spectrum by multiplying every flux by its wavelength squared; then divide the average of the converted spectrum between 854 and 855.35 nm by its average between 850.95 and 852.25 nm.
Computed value 0.90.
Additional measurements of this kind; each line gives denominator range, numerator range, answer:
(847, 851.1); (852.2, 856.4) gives 1.00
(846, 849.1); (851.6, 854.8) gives 0.96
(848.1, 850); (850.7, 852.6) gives 1.03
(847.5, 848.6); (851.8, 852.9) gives 1.02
